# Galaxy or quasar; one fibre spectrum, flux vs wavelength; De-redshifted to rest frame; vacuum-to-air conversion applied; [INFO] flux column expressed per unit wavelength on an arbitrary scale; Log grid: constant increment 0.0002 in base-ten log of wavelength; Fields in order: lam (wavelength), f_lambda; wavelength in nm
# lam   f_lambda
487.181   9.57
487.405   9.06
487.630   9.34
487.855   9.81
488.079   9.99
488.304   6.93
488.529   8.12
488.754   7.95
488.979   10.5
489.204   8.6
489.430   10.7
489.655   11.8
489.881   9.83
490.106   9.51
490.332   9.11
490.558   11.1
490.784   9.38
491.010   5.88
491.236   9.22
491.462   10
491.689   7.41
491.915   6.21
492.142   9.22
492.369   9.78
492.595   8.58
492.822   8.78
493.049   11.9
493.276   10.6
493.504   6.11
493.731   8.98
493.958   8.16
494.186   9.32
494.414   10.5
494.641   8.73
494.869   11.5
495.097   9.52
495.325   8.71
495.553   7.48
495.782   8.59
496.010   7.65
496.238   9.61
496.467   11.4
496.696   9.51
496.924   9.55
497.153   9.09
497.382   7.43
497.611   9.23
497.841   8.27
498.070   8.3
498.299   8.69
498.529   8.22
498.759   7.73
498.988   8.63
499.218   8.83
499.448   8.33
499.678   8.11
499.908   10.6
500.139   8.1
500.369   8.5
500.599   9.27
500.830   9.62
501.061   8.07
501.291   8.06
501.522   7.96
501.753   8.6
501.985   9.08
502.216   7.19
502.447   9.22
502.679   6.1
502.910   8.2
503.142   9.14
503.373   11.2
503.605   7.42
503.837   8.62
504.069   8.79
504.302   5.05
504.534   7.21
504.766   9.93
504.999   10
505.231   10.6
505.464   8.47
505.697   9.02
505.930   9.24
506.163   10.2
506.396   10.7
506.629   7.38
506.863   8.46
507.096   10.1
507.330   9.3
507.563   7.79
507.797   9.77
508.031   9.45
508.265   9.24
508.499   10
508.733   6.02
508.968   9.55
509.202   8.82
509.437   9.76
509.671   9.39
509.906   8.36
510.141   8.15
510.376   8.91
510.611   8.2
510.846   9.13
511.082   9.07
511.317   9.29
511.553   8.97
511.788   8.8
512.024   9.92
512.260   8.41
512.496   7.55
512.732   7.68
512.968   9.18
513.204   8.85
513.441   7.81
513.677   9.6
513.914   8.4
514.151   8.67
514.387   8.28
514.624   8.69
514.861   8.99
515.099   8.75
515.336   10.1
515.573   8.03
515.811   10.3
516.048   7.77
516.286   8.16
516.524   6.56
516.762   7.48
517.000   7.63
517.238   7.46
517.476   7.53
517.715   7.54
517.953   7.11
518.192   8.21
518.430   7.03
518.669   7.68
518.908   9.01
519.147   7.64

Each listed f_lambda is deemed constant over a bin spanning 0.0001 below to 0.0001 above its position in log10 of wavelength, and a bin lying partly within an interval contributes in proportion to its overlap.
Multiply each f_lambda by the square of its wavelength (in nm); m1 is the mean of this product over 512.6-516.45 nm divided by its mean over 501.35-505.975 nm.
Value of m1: 1.06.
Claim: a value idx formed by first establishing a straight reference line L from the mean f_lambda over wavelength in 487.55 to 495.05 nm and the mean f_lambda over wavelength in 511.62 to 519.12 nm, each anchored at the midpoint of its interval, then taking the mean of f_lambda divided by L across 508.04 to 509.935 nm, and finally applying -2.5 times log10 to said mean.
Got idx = -0.05 mag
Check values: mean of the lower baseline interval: 9.2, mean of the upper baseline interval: 8.29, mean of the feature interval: 8.95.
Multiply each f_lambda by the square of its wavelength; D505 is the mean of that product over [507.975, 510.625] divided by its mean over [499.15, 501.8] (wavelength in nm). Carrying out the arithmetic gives 1.05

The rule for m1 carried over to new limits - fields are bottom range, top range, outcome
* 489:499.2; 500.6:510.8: 1.01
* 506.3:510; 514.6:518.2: 0.93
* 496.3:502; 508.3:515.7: 1.05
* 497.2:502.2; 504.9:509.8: 1.11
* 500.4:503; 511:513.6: 1.09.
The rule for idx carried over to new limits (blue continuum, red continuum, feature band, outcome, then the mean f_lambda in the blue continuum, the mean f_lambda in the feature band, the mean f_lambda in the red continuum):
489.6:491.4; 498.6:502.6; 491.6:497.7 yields 0.004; 9.42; 9.03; 8.55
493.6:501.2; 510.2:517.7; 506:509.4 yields -0.051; 8.91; 9.07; 8.5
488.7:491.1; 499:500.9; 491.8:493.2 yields 0.030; 9.56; 9.12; 8.89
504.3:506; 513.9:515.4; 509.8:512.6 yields 0.015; 8.92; 8.74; 8.82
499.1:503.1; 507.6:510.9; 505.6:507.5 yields -0.063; 8.47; 9.26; 8.88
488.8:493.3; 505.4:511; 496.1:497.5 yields -0.020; 9.36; 9.4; 8.98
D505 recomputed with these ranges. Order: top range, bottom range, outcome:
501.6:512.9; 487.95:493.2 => 1.02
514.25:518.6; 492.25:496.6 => 0.95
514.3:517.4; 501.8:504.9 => 1.06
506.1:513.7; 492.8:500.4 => 1.04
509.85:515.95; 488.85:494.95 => 1.03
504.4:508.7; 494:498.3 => 1.05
